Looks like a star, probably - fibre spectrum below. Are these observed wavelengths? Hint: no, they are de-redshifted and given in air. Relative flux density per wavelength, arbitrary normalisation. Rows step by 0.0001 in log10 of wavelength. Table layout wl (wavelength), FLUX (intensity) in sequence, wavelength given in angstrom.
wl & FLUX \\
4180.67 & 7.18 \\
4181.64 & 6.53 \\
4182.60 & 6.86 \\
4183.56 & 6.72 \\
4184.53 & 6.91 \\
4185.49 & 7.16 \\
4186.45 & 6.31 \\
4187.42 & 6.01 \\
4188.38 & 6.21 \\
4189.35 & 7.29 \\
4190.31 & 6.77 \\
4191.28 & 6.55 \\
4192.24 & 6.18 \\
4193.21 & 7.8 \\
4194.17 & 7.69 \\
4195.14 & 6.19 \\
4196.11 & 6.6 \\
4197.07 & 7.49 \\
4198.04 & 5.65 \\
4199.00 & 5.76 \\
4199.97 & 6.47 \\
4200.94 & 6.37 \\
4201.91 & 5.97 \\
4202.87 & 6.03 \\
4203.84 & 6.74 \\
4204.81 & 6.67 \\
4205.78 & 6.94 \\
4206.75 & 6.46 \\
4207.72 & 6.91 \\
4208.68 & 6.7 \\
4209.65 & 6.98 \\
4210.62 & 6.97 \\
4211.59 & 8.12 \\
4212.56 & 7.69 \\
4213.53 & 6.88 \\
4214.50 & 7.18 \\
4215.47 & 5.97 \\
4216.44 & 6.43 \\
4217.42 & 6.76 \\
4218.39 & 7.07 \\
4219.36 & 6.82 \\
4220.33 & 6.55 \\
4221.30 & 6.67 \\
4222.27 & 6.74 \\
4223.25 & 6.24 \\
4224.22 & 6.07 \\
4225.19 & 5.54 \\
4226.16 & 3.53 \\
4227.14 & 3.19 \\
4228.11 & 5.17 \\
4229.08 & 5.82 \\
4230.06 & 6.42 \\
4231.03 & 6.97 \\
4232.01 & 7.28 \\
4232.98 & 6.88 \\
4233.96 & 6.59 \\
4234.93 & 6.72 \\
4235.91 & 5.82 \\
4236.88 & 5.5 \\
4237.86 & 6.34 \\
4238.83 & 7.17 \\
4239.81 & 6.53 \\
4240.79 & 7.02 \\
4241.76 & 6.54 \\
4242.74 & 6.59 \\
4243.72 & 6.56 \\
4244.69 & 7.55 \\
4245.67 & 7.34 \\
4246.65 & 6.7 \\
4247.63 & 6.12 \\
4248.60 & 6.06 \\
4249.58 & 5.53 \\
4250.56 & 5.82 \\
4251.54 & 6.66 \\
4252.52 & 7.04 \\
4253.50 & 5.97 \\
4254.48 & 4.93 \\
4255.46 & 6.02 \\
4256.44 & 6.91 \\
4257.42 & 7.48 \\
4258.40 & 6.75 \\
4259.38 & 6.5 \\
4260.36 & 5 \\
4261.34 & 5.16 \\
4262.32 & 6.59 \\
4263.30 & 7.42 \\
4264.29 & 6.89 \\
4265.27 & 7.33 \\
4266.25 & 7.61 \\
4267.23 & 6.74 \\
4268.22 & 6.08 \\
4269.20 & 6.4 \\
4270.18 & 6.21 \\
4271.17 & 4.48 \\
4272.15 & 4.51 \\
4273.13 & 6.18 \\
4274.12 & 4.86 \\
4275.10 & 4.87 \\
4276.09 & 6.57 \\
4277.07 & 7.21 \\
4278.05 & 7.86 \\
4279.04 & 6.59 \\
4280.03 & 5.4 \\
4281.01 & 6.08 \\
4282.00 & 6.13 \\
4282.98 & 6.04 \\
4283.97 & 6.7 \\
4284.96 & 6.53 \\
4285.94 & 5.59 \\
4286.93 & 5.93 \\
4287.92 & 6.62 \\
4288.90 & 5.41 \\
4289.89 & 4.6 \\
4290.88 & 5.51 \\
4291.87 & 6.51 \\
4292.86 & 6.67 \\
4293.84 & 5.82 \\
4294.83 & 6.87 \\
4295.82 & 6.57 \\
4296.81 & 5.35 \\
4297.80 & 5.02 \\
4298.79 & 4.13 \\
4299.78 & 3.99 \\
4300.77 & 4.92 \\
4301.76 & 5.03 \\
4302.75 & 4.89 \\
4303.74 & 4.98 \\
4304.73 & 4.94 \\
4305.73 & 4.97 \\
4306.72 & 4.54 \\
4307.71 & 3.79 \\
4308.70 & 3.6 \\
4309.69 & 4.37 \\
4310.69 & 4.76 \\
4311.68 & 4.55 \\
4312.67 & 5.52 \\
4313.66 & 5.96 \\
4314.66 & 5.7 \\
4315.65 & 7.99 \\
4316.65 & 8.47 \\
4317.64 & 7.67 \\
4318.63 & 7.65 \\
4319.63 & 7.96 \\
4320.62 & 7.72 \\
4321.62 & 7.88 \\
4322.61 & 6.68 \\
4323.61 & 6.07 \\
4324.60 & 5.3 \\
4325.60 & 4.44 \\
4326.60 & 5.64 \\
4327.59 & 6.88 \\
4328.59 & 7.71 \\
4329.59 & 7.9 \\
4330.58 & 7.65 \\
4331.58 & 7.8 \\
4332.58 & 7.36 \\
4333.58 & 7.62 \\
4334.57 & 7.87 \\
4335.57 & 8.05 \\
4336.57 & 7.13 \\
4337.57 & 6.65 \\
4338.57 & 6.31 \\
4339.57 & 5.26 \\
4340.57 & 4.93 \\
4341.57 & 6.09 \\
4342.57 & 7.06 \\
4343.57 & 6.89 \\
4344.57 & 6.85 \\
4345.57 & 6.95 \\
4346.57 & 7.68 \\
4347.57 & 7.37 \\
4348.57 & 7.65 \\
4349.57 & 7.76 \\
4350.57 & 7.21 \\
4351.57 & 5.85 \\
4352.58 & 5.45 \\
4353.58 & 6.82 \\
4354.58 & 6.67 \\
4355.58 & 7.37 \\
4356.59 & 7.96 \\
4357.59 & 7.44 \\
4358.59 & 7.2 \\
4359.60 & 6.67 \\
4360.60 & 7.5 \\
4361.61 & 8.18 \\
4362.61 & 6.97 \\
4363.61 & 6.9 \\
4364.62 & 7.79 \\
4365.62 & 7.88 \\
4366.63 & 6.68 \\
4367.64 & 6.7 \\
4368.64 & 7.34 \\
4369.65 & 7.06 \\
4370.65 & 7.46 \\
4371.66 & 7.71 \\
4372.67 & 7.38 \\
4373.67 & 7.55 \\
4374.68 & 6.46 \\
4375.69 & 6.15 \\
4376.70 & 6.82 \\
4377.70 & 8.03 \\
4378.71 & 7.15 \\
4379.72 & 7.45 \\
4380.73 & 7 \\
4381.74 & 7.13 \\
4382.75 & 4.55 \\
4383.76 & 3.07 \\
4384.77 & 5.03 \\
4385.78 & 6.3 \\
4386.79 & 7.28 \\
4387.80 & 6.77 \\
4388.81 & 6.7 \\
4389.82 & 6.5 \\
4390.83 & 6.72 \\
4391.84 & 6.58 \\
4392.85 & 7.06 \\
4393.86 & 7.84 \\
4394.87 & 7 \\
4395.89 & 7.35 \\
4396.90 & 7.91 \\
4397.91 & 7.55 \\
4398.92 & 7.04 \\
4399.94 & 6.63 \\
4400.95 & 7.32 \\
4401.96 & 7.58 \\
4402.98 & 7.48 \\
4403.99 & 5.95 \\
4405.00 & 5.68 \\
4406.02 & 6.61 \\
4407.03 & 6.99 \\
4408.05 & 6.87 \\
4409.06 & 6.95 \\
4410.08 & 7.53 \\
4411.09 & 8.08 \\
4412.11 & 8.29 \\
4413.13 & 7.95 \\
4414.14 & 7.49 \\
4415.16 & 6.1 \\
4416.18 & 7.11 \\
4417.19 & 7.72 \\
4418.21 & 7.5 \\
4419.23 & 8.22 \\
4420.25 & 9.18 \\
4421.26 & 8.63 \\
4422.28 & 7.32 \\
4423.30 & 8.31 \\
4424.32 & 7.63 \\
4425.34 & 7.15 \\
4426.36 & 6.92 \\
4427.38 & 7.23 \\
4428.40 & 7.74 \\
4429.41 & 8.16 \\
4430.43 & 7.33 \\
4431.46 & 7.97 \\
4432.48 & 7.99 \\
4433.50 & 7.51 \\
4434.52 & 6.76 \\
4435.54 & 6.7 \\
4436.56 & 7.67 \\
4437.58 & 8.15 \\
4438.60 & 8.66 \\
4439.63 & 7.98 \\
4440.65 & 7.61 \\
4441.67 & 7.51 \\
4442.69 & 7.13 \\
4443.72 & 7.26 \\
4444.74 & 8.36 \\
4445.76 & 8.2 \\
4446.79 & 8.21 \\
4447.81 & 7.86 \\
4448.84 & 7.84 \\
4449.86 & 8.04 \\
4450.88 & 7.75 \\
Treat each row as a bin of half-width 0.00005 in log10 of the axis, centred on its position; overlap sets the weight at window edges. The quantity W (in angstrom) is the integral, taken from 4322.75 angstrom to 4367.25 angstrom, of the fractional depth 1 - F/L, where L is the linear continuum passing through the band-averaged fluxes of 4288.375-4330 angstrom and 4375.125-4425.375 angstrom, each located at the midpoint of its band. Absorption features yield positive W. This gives -4.39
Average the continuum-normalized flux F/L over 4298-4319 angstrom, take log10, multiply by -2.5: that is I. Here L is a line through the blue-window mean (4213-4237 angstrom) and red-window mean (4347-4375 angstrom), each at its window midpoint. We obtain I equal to 0.27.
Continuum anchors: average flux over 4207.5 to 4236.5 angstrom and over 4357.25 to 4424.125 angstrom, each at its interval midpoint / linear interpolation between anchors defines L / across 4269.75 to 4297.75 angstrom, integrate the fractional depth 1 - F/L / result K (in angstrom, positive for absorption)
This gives 2.93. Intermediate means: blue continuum 6.42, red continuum 7.11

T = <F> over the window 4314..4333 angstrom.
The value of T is 7.06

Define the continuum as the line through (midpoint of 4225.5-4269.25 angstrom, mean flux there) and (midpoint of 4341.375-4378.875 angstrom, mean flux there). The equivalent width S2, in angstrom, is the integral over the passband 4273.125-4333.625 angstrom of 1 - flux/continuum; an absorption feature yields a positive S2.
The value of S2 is 6.3 angstrom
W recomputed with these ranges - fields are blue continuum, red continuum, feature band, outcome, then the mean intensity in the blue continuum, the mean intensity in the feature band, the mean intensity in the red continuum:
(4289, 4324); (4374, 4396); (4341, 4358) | -2.15 angstrom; 5.76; 7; 6.58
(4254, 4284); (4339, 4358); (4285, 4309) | 4.22 angstrom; 6.24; 5.3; 6.8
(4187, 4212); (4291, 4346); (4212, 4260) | 1.03 angstrom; 6.67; 6.38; 6.18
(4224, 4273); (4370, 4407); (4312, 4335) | -1.59 angstrom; 6.24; 7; 6.8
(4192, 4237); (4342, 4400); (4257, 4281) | 1.32 angstrom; 6.46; 6.27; 6.97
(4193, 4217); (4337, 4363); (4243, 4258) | 0.73 angstrom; 6.73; 6.45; 6.88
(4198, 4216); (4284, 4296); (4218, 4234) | 1.15 angstrom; 6.68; 6.07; 6.07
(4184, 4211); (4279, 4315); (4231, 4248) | -1.56 angstrom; 6.63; 6.67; 5.4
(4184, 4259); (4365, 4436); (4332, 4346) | 0.26 angstrom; 6.49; 6.79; 7.14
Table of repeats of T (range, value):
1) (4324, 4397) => 6.89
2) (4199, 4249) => 6.47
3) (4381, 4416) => 6.82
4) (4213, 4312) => 6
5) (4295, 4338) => 6.14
